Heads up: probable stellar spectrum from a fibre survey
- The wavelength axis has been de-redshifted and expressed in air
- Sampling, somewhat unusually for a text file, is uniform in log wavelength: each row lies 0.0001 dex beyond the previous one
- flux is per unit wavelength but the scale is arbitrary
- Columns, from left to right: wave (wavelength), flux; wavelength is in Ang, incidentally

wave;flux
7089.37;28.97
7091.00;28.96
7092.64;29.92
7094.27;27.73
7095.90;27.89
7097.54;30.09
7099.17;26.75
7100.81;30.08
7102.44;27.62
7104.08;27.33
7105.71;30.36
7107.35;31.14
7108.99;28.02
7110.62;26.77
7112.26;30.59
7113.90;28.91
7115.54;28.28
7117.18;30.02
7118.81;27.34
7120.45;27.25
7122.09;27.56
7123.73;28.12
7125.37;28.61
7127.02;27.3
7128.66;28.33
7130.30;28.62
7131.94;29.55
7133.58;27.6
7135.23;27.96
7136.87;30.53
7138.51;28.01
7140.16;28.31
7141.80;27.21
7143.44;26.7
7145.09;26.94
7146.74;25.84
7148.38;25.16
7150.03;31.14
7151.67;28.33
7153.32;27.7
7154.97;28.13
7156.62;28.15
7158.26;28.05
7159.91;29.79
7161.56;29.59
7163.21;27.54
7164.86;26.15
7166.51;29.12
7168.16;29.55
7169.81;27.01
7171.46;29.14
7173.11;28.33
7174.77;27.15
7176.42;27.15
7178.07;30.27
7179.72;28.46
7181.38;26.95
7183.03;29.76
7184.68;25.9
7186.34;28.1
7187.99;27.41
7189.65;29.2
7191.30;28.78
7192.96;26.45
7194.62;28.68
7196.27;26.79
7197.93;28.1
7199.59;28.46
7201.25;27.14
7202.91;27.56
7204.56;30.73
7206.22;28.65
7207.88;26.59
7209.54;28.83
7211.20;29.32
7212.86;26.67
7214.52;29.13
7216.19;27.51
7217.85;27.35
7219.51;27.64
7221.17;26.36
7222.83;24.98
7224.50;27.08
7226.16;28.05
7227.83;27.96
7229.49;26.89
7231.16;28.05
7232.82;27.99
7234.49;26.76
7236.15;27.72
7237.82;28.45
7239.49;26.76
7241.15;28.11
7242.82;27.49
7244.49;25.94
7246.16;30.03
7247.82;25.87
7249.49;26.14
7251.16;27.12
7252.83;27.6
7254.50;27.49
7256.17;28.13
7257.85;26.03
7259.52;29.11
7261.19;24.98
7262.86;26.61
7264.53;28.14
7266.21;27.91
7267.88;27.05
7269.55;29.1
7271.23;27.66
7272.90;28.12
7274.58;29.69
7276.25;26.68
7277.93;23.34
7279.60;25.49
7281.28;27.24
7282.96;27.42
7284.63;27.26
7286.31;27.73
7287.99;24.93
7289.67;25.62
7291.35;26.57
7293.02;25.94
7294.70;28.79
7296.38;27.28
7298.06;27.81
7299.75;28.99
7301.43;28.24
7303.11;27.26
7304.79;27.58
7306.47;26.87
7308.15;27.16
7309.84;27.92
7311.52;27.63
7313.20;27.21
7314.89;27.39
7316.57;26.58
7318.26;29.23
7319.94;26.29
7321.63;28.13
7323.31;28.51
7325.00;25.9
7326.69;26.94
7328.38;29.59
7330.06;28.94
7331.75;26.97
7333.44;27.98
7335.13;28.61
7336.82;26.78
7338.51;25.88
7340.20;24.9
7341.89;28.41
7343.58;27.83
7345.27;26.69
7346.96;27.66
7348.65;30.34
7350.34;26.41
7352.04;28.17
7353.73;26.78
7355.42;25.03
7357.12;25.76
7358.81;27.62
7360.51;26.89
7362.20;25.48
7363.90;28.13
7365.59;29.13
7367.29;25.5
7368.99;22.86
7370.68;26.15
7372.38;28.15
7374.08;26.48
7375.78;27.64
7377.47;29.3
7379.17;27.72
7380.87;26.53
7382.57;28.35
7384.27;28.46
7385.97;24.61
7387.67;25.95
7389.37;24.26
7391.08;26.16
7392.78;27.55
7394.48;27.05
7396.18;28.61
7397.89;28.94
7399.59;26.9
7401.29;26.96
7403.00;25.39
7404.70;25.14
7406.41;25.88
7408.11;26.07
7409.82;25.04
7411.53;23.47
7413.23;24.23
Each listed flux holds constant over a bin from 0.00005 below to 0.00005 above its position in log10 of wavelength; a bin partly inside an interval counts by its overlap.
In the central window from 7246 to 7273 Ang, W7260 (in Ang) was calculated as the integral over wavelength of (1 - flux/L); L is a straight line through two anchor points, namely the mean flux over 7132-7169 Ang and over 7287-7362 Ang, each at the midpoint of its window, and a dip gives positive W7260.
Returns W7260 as 0.2 Ang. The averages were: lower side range 28.1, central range 27.4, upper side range 27.3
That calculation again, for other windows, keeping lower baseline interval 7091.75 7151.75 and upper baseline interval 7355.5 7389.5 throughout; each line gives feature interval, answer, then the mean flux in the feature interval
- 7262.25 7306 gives 0.1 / 27.2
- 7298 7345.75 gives -0.8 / 27.5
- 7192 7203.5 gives 0.1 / 27.6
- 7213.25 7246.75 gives 0.2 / 27.5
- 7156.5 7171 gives -0.2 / 28.4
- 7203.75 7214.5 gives -0.3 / 28.5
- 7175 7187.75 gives 0.0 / 28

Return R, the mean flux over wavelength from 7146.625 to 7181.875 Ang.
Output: 28.2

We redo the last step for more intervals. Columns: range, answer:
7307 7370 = 27.2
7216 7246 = 27.3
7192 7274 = 27.6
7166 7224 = 28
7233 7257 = 27.4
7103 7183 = 28.3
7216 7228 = 27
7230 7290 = 27.2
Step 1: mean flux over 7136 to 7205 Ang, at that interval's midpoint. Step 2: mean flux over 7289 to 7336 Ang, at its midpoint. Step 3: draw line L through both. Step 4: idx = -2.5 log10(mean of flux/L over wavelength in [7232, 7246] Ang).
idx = 0.01 mag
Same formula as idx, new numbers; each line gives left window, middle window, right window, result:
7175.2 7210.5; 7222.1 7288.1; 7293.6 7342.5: 0.023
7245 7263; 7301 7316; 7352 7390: -0.019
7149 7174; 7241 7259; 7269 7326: 0.017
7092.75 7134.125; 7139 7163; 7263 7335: 0.014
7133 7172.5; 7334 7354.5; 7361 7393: -0.018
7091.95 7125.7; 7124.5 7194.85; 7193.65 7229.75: 0.003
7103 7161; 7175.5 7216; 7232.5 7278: -0.011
